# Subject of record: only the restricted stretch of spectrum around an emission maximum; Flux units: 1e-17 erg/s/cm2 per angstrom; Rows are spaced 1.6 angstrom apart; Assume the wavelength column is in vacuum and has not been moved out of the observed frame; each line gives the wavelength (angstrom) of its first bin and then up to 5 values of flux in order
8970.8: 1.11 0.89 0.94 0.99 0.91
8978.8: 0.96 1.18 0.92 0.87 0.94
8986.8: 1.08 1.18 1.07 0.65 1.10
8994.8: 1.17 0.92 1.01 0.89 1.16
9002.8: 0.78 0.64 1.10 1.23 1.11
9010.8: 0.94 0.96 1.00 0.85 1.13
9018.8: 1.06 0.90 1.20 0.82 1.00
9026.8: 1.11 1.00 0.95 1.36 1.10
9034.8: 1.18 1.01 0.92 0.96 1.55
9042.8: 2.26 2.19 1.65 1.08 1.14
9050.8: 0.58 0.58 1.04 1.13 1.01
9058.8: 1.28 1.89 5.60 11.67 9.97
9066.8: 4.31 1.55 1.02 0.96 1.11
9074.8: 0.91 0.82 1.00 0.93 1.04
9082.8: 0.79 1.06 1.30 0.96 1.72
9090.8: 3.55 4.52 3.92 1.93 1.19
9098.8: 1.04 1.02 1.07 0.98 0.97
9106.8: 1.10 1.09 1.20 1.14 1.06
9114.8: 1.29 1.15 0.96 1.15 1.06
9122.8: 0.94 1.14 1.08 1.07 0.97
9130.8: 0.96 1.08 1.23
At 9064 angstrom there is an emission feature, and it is H-alpha 6563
